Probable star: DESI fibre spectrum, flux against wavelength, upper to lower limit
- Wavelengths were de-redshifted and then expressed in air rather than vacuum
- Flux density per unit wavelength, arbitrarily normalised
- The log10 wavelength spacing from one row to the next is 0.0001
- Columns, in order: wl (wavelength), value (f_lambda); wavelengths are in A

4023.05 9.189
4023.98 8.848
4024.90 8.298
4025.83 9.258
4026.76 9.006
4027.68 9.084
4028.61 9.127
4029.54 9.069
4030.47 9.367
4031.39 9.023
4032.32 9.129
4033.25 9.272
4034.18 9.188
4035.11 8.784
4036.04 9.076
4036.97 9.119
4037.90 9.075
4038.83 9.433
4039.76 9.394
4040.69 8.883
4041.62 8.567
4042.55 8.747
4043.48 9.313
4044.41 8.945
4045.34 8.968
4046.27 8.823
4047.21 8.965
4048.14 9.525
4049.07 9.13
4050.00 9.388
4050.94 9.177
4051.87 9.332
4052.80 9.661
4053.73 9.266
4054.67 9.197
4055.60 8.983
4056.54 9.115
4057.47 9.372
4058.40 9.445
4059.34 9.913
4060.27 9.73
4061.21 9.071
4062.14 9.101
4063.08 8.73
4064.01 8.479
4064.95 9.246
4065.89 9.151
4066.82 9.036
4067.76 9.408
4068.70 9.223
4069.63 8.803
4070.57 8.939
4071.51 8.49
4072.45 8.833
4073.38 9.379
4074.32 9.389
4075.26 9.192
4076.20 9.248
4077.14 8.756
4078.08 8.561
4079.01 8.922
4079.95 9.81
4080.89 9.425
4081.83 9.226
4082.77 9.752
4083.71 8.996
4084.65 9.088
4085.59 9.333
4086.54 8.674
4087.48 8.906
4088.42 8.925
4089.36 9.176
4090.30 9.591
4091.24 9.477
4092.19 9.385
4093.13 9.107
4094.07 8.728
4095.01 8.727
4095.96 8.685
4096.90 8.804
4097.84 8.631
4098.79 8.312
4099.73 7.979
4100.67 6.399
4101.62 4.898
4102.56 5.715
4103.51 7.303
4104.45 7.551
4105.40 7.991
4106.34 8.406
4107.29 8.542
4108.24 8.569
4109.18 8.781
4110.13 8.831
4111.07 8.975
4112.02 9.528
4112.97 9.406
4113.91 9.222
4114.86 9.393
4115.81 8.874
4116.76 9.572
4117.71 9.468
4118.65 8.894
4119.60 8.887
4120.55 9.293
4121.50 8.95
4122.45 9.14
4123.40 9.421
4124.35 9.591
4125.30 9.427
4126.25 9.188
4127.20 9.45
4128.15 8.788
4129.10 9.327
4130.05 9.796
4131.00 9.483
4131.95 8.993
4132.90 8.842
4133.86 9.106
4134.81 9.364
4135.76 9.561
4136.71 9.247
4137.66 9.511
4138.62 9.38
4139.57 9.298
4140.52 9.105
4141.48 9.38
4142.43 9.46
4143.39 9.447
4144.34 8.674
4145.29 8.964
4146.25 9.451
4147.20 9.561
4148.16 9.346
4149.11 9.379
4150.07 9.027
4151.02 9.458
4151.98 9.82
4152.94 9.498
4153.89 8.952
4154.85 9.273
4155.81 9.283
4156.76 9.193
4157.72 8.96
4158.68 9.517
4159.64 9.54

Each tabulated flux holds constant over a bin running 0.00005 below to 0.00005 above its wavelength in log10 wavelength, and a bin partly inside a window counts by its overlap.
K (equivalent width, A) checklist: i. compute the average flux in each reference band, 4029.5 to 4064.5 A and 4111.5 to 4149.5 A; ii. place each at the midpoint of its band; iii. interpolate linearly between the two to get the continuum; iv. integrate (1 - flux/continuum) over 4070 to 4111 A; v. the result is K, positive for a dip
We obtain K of 2.6 A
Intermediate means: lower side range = 9.15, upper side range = 9.28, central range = 8.64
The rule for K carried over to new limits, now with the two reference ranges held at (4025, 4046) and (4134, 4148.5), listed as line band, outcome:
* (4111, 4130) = 0.0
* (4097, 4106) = 1.9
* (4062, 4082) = 0.2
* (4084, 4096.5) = 0.2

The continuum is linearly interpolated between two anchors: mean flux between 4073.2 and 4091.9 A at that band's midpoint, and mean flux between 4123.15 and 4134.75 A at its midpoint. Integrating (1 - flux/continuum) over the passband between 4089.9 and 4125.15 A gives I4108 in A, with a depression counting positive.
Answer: 2.3 A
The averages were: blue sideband 9.19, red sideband 9.28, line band 8.63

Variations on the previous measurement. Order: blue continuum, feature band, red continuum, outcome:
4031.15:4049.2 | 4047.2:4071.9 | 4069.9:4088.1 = -0.3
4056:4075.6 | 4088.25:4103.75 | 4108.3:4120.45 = 1.6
